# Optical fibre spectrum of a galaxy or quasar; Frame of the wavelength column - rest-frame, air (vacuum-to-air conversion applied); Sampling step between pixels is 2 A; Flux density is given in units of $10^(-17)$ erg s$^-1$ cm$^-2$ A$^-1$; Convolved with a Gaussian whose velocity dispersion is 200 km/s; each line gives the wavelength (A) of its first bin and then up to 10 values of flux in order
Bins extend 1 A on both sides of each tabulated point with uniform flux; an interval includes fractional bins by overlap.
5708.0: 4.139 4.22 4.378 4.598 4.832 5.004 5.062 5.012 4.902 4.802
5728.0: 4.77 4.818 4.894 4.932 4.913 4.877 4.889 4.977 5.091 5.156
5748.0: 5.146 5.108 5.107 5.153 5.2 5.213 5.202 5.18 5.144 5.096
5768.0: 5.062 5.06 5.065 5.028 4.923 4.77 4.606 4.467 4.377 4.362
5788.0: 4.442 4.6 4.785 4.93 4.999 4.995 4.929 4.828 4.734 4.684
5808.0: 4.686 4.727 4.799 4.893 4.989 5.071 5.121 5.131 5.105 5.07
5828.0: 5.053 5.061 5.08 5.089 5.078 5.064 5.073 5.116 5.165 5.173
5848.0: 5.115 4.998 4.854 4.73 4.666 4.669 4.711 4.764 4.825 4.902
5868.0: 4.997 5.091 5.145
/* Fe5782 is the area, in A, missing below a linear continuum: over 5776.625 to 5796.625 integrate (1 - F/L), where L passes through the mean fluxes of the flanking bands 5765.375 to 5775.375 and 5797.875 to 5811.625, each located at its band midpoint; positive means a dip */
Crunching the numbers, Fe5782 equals 1.2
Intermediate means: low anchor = 5.06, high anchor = 4.79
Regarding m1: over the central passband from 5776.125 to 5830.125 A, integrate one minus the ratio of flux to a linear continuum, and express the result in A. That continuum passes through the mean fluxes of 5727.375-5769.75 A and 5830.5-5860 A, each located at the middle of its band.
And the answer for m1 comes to 2.0 A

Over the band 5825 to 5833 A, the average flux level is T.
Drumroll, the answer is 5.07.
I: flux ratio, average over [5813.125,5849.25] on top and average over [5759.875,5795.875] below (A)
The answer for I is 1.1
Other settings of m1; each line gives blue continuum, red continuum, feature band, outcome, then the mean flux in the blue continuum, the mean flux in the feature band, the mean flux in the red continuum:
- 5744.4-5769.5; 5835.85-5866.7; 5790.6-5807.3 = 0.7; 5.14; 4.85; 4.93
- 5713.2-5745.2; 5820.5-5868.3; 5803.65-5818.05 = 0.4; 4.9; 4.81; 4.98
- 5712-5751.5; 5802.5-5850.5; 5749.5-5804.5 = 0.6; 4.92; 4.91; 5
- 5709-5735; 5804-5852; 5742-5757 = -0.9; 4.79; 5.13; 5.01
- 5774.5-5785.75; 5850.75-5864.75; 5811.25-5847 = -2.7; 4.63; 5.06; 4.75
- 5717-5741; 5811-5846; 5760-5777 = -0.4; 4.91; 5.08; 5.06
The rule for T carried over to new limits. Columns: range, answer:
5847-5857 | 4.87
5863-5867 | 4.86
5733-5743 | 4.92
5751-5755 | 5.13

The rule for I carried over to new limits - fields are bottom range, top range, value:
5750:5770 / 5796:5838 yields 0.96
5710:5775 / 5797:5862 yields 0.99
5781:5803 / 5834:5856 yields 1.07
